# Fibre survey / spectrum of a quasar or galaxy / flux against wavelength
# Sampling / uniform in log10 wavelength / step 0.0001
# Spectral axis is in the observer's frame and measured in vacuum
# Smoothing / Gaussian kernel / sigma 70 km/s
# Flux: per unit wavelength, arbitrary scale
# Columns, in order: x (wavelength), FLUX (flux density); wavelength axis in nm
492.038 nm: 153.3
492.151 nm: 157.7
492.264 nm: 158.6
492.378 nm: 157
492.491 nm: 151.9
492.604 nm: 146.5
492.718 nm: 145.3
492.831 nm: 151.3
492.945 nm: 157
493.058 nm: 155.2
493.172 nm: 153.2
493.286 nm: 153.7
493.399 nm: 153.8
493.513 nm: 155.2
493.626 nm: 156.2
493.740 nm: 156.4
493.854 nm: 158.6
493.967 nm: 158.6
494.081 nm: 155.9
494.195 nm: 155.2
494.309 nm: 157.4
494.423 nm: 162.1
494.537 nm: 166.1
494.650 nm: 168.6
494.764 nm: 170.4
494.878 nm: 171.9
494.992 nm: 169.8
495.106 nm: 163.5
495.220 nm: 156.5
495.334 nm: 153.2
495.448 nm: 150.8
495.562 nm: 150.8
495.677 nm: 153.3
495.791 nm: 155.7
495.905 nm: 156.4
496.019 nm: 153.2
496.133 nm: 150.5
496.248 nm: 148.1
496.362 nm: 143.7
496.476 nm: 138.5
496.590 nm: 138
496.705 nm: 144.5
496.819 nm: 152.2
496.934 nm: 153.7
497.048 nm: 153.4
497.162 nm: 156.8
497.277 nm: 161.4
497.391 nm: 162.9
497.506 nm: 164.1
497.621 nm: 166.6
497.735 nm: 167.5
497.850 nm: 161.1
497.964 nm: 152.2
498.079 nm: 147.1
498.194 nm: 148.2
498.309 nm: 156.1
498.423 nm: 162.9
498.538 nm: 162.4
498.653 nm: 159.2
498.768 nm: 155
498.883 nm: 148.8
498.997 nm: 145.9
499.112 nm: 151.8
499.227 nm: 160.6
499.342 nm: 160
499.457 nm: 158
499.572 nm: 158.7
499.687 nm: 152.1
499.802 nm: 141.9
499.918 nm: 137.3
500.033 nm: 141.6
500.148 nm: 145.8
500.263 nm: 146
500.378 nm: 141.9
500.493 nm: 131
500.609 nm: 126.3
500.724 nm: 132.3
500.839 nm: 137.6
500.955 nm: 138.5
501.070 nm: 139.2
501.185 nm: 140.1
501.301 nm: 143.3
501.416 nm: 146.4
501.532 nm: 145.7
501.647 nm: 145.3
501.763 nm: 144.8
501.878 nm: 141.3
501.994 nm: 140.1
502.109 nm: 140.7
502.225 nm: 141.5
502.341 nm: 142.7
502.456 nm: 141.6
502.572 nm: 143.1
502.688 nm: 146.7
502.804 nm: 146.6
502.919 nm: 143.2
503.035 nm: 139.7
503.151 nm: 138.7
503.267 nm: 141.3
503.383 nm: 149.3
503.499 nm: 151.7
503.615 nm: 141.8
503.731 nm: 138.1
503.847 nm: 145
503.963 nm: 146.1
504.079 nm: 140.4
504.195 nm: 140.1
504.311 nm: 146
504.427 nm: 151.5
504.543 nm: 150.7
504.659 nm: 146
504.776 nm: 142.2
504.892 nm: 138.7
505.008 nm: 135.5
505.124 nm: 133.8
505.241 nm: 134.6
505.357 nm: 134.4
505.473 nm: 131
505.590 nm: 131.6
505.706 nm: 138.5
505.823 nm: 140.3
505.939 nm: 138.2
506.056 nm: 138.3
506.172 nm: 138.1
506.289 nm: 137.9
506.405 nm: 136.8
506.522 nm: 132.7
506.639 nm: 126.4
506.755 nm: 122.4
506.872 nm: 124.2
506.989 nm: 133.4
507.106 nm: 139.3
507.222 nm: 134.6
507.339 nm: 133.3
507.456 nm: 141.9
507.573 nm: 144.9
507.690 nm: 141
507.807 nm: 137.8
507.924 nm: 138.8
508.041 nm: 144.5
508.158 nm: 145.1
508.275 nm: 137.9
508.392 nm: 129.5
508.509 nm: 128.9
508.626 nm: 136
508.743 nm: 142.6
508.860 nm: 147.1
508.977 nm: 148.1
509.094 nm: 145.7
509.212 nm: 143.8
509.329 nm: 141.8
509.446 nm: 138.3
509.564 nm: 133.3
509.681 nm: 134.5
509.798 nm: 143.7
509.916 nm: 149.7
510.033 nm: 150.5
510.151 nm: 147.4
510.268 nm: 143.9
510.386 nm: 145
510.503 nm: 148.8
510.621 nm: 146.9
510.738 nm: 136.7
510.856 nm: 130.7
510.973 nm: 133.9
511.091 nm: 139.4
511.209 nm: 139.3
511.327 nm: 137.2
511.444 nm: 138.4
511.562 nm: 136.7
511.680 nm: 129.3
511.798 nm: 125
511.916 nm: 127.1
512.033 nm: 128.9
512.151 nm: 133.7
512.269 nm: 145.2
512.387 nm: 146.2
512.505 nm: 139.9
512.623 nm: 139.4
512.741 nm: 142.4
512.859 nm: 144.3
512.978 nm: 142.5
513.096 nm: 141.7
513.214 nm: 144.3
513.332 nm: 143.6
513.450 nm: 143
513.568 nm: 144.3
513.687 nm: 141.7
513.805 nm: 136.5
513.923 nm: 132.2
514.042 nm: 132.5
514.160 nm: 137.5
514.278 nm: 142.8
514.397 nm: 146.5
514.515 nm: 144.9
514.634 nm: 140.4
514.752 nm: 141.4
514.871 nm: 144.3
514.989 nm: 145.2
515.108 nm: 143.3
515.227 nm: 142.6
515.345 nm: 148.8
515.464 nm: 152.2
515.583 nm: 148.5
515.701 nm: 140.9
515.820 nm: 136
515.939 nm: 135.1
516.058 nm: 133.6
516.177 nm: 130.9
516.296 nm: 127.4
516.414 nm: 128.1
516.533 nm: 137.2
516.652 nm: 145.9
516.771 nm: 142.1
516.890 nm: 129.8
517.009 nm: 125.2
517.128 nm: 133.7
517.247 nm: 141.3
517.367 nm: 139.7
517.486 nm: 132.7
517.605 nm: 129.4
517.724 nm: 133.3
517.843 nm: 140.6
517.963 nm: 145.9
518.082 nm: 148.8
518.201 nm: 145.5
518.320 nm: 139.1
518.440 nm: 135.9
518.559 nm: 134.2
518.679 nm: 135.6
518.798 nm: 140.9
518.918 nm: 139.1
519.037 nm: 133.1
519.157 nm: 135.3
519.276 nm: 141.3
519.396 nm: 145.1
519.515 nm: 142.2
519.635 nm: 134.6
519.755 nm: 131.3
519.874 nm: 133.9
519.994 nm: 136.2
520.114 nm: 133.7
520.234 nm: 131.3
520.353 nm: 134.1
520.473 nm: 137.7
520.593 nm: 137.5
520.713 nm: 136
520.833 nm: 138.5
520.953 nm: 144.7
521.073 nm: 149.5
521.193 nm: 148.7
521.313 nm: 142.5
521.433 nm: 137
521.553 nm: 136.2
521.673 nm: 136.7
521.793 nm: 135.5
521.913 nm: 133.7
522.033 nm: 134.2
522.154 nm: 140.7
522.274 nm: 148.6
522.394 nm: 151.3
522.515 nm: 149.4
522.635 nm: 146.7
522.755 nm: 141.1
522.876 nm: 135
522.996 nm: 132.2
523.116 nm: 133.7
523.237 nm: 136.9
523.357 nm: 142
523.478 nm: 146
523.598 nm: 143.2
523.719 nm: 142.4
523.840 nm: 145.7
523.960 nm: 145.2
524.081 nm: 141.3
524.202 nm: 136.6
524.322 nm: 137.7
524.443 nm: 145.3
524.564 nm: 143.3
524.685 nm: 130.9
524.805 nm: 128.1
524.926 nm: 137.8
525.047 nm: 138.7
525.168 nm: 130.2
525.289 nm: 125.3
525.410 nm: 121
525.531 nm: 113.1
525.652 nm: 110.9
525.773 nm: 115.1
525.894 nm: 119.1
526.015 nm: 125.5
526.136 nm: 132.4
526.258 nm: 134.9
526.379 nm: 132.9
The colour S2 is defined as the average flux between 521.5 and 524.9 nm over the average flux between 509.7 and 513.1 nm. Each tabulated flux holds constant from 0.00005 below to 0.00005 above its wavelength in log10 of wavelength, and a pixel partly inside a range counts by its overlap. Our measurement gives 1.00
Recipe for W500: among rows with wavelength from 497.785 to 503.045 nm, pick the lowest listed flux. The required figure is 126.3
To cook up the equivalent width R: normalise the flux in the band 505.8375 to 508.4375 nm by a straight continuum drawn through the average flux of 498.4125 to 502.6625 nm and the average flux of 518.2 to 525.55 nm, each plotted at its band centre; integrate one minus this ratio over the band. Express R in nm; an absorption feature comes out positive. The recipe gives 0.13 nm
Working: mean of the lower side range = 146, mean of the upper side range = 138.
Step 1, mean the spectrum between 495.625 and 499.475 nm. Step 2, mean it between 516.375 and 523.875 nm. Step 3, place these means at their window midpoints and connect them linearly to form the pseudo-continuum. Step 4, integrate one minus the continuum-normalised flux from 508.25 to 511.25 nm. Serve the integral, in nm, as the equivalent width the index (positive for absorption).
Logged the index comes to 0.10 nm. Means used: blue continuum 154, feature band 141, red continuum 139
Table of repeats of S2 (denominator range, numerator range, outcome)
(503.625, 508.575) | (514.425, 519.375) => 1.01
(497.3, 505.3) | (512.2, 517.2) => 0.96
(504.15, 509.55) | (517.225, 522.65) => 1.01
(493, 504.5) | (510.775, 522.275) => 0.92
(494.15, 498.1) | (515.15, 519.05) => 0.88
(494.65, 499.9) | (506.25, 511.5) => 0.90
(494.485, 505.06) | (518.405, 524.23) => 0.93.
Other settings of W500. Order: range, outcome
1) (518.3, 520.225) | 131.3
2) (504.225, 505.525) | 131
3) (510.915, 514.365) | 125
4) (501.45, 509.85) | 122.4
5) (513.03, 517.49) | 125.2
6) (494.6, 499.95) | 137.3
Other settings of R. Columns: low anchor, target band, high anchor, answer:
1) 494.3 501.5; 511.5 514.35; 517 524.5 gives 0.10 nm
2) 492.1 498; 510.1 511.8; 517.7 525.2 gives 0.08 nm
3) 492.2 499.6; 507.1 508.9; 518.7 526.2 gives 0.10 nm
